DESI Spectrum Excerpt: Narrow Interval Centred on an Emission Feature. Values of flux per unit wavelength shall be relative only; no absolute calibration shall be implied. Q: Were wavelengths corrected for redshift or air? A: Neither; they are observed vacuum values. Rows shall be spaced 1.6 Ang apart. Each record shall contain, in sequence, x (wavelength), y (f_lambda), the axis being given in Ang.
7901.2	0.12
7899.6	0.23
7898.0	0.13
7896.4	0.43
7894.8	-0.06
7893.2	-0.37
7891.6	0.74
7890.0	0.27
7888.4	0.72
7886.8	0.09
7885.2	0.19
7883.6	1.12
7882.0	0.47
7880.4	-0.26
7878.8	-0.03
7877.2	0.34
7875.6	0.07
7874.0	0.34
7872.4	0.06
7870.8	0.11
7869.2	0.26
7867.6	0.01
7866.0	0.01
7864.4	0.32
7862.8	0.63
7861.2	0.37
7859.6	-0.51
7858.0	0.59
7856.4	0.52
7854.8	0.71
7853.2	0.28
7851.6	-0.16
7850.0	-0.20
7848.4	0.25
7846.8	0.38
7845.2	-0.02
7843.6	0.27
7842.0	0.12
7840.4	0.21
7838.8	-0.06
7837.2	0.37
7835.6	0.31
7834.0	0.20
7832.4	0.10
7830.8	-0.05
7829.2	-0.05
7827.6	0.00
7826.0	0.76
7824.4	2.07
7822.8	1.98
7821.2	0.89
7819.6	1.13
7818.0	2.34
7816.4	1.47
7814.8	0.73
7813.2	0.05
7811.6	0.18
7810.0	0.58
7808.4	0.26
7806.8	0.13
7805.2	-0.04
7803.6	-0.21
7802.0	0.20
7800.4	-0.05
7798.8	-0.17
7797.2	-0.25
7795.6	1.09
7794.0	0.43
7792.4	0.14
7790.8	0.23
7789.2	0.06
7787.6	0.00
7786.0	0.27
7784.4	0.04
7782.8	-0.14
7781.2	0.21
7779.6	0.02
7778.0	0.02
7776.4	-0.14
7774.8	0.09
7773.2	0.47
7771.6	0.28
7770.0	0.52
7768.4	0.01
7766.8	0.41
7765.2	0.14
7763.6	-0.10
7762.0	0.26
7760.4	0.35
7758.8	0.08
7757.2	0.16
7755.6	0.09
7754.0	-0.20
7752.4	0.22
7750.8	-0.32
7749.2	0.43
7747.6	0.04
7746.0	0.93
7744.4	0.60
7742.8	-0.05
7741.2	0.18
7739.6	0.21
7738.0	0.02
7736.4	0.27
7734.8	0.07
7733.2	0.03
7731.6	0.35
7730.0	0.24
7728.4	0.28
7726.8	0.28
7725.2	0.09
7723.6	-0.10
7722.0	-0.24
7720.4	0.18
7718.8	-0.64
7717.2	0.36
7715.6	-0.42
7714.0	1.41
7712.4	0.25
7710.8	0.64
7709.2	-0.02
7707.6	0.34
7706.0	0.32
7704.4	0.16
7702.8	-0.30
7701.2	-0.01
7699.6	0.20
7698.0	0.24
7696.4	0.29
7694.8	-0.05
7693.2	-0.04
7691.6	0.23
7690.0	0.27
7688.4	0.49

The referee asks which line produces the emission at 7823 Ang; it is [O II]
